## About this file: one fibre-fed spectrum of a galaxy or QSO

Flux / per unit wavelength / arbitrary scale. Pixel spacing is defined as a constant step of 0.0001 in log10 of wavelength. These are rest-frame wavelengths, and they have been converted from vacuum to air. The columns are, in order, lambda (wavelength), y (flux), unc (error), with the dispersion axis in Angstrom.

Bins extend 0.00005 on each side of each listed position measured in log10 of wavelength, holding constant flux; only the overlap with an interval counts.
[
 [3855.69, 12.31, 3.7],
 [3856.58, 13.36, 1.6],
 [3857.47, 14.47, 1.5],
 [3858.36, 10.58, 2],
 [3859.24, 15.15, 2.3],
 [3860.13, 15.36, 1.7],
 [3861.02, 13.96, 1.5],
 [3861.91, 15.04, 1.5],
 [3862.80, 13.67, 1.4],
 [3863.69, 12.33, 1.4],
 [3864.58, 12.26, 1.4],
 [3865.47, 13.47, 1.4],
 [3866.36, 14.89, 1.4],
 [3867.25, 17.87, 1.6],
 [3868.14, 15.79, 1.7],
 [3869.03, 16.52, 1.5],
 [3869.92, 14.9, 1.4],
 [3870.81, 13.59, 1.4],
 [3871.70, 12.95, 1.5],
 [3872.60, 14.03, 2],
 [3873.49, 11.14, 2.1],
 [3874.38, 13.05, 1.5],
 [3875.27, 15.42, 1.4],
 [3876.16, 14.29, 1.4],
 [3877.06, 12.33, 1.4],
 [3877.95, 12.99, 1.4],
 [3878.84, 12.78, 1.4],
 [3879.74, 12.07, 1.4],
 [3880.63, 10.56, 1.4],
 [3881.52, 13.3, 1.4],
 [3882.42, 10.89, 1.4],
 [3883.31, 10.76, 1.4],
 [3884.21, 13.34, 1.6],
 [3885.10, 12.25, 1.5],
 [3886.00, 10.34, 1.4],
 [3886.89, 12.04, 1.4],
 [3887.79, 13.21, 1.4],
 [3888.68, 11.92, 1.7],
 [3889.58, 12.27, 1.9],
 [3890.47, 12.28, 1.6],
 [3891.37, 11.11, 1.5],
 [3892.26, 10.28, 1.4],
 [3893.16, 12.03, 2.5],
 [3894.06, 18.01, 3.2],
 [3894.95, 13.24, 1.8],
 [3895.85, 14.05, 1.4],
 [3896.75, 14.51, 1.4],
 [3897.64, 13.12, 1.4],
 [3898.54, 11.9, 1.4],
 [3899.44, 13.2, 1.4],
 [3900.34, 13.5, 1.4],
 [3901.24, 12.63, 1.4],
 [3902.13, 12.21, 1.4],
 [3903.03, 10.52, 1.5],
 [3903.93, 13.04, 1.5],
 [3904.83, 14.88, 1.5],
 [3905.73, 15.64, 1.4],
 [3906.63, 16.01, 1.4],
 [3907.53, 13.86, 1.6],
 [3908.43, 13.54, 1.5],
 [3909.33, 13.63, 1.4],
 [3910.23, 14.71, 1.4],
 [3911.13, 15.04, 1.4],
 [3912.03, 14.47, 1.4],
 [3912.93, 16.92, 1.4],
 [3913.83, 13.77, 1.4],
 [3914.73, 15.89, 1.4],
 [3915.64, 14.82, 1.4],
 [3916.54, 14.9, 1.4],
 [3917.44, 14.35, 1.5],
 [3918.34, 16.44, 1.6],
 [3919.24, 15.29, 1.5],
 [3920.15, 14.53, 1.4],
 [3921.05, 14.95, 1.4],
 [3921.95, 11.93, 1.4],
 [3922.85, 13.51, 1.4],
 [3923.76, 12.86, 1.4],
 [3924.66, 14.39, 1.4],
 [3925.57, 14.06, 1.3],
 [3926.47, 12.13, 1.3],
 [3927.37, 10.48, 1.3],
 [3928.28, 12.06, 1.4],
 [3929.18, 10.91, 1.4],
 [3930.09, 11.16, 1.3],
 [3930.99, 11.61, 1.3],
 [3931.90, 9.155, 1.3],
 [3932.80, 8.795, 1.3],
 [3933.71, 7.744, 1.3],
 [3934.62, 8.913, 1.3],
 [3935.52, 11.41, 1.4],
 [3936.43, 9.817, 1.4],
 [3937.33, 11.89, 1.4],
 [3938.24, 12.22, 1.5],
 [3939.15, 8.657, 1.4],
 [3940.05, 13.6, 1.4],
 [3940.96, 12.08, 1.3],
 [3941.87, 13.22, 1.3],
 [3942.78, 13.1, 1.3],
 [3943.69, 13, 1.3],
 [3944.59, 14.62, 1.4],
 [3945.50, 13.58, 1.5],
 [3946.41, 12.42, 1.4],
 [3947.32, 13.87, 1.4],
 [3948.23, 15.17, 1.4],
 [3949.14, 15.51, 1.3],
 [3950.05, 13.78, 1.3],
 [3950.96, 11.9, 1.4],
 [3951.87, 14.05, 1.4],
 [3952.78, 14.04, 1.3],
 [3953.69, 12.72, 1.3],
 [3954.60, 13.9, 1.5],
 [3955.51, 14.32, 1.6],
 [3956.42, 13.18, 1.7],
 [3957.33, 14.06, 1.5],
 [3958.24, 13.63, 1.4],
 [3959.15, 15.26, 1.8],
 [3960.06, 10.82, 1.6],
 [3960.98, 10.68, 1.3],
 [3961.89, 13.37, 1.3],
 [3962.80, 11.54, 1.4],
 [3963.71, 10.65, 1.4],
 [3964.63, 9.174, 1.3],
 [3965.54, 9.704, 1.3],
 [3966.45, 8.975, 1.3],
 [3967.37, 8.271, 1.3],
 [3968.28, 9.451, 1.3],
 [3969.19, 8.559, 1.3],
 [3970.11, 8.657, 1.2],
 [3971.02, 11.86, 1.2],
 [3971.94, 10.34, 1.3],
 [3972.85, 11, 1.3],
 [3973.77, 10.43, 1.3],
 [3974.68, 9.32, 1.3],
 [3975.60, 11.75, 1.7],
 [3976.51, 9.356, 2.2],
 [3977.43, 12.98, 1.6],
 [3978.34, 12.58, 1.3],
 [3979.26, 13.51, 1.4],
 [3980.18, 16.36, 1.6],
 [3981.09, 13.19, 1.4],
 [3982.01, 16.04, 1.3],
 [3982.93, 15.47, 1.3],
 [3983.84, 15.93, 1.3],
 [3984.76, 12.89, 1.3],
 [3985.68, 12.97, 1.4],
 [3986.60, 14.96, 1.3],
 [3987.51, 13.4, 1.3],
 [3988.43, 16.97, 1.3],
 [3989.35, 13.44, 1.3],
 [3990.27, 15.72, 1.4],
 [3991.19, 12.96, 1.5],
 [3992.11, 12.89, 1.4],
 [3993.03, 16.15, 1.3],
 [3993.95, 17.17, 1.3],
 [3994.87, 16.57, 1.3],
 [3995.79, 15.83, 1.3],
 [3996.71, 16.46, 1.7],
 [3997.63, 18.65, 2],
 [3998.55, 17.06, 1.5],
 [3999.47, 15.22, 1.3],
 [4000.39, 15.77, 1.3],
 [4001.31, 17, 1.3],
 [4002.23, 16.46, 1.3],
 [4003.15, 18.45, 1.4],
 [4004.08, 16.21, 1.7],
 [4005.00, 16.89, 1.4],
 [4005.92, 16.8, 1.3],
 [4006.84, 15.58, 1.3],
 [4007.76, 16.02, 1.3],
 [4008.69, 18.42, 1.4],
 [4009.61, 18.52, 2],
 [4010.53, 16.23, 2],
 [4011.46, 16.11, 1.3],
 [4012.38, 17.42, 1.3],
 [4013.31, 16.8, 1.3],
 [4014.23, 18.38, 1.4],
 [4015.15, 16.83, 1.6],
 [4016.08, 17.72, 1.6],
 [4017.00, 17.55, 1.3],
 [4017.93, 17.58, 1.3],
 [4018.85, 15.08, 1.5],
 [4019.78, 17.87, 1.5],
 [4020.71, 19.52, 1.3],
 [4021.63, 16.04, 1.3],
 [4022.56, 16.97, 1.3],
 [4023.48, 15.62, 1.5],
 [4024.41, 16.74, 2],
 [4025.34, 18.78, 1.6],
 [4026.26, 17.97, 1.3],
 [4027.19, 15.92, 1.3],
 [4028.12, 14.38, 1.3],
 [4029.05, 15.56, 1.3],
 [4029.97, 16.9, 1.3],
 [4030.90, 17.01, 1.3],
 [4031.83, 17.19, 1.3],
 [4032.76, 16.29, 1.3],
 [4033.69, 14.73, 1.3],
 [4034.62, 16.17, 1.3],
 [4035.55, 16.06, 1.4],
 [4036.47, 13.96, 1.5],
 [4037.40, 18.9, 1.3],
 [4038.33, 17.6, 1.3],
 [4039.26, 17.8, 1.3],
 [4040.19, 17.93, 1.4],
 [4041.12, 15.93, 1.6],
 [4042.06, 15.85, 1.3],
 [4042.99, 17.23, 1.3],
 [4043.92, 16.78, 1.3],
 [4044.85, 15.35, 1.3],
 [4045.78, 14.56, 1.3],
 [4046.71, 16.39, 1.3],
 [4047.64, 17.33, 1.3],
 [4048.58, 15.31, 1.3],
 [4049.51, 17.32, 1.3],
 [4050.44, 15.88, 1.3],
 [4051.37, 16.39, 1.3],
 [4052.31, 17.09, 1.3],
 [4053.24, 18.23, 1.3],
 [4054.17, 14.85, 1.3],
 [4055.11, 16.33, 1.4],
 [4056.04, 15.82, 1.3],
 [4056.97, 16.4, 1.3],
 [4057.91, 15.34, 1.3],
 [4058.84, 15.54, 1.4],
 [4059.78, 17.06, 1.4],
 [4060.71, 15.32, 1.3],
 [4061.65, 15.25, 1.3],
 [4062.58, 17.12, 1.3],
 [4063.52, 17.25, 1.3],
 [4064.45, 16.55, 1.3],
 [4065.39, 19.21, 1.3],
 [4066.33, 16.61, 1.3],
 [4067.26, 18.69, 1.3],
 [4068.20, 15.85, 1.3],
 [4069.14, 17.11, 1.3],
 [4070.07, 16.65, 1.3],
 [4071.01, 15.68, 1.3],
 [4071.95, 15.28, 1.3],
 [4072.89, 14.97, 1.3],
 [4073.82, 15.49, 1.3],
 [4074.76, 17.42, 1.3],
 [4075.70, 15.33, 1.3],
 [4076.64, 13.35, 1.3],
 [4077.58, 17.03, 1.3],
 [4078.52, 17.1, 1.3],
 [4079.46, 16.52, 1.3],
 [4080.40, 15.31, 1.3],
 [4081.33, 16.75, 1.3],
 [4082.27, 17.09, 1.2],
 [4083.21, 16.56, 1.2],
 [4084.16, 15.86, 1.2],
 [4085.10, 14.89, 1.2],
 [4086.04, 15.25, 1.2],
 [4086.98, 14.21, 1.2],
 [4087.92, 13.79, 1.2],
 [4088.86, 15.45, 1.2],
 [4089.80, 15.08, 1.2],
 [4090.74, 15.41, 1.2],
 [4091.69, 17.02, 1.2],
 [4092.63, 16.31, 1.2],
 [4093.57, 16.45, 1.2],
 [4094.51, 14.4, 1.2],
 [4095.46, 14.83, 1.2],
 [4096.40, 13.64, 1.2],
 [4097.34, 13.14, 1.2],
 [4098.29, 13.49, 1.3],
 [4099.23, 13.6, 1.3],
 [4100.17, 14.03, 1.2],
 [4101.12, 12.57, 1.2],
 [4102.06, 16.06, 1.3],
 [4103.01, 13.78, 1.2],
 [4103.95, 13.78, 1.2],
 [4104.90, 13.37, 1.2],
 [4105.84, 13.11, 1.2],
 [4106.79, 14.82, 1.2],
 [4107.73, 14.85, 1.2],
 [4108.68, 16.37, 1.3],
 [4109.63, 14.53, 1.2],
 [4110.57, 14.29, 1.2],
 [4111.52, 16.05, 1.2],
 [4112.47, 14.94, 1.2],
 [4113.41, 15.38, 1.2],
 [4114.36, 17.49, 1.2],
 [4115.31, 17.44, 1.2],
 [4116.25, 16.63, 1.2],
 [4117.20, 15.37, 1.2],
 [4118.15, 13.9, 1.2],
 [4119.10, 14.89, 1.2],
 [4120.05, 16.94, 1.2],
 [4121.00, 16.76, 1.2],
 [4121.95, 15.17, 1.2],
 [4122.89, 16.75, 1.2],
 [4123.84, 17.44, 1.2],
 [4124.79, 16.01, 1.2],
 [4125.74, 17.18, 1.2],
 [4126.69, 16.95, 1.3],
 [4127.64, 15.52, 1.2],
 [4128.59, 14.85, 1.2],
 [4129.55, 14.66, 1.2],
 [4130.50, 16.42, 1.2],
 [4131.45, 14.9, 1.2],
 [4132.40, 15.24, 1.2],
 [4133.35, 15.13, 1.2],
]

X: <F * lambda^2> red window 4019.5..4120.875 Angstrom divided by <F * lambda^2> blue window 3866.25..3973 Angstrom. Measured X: 1.34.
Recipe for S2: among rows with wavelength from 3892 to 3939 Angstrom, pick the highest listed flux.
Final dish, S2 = 18.01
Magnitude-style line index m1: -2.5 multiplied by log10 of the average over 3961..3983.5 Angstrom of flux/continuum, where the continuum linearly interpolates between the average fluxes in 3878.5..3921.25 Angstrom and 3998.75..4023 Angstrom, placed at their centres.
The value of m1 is 0.355 mag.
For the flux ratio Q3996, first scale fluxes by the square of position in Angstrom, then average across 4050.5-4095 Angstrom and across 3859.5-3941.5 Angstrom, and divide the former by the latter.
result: 1.34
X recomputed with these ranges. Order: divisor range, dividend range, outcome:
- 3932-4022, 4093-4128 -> 1.17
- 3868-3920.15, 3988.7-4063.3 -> 1.31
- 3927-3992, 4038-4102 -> 1.37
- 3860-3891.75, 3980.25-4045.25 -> 1.33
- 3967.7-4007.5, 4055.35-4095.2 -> 1.18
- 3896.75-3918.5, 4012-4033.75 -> 1.27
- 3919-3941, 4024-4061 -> 1.48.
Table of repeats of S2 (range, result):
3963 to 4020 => 18.65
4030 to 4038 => 18.9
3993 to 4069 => 19.52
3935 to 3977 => 15.51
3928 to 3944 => 13.6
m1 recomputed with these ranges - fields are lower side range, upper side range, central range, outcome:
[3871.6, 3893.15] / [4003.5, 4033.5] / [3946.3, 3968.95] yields 0.19 mag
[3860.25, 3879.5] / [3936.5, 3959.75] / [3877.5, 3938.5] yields 0.07 mag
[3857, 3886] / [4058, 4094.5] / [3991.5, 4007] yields -0.09 mag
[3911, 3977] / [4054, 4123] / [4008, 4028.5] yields -0.22 mag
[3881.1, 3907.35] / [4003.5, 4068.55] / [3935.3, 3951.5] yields 0.11 mag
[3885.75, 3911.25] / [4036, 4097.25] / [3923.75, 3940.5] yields 0.23 mag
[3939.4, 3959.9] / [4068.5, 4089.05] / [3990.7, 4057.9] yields -0.12 mag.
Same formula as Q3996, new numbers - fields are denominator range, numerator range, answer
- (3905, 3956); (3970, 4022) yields 1.20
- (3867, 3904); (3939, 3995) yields 1.03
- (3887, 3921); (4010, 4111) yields 1.25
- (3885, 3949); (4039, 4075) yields 1.36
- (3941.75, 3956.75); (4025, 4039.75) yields 1.26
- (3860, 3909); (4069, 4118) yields 1.28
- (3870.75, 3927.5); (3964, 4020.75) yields 1.14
